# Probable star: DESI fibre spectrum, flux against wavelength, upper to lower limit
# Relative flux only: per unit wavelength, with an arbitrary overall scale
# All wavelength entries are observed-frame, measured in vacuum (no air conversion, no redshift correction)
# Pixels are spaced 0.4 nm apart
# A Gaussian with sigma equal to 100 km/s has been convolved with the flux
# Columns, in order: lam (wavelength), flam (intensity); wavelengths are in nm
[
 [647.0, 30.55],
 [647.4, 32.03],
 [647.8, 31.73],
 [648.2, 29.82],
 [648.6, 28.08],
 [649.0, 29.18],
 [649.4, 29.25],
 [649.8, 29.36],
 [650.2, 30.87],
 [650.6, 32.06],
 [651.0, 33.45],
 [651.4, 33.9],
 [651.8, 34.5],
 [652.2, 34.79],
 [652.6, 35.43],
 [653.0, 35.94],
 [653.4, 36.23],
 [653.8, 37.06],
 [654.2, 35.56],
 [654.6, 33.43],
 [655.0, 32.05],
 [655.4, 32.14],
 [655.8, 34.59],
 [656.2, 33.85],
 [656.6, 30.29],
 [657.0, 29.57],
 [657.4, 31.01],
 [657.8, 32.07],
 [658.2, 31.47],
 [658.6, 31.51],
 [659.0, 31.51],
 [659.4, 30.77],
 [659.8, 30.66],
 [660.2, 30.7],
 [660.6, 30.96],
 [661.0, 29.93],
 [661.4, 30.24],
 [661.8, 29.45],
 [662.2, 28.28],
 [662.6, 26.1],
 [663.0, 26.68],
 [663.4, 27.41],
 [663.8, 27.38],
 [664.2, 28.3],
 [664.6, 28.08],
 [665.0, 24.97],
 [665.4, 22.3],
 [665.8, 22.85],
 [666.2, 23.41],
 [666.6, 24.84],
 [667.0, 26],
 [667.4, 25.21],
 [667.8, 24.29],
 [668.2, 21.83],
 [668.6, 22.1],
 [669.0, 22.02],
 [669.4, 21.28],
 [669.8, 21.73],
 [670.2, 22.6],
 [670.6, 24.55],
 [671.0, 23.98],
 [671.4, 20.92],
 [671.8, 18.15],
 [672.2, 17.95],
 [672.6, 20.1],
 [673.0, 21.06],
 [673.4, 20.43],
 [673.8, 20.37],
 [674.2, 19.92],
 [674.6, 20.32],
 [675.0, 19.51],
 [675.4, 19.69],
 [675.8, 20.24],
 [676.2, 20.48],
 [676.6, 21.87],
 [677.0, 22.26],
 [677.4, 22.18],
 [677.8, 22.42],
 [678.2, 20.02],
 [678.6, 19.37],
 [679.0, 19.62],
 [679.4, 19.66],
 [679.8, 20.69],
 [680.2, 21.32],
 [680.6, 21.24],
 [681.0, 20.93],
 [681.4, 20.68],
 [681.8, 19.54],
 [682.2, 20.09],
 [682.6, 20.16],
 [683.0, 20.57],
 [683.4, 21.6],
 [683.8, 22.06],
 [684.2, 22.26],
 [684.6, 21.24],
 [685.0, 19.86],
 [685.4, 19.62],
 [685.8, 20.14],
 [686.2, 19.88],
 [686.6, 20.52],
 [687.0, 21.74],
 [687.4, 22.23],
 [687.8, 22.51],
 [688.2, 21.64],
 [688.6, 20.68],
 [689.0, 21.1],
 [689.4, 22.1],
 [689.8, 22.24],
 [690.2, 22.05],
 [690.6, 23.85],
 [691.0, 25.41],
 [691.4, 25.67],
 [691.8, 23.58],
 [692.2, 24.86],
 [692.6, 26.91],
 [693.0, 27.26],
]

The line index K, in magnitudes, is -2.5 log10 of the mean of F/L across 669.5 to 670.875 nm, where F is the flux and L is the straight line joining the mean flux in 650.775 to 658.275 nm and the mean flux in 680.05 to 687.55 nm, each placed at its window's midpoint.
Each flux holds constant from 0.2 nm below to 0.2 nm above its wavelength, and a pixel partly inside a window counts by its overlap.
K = 0.17 mag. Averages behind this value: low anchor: 33.6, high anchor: 20.8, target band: 22.9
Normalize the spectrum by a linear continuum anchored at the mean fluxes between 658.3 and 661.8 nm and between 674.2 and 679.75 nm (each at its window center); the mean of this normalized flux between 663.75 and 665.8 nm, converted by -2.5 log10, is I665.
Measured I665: 0.09 mag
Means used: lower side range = 30.7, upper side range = 20.6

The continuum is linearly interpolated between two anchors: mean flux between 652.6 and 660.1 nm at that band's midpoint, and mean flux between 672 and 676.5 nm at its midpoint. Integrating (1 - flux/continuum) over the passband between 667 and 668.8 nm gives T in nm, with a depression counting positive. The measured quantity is 0.069 nm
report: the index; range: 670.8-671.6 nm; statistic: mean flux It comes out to 22.5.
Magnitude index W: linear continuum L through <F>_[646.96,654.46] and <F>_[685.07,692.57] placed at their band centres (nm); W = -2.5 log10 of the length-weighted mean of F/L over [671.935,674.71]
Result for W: 0.31 mag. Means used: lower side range 32.7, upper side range 22.3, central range 20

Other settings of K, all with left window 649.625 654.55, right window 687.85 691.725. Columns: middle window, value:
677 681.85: 0.240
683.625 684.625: 0.118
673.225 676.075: 0.334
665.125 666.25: 0.293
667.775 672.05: 0.291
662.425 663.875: 0.147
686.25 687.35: 0.124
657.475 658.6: 0.023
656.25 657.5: 0.069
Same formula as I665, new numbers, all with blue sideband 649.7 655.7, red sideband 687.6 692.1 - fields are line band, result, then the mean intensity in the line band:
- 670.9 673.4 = 0.36 mag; 20.2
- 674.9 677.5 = 0.27 mag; 20.9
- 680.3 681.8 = 0.22 mag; 20.8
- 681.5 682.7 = 0.25 mag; 20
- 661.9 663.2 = 0.14 mag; 27.2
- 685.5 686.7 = 0.19 mag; 20.1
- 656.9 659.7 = 0.04 mag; 31.2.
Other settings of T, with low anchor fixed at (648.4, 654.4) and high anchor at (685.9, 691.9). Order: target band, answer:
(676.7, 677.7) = 0.13 nm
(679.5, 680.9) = 0.22 nm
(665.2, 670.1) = 0.91 nm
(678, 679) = 0.22 nm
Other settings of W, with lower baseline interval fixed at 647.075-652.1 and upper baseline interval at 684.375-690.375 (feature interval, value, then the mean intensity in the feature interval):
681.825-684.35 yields 0.07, 21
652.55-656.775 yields -0.15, 34.2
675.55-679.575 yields 0.15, 20.8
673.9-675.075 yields 0.23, 20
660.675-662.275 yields -0.06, 29.7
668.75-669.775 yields 0.20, 21.7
